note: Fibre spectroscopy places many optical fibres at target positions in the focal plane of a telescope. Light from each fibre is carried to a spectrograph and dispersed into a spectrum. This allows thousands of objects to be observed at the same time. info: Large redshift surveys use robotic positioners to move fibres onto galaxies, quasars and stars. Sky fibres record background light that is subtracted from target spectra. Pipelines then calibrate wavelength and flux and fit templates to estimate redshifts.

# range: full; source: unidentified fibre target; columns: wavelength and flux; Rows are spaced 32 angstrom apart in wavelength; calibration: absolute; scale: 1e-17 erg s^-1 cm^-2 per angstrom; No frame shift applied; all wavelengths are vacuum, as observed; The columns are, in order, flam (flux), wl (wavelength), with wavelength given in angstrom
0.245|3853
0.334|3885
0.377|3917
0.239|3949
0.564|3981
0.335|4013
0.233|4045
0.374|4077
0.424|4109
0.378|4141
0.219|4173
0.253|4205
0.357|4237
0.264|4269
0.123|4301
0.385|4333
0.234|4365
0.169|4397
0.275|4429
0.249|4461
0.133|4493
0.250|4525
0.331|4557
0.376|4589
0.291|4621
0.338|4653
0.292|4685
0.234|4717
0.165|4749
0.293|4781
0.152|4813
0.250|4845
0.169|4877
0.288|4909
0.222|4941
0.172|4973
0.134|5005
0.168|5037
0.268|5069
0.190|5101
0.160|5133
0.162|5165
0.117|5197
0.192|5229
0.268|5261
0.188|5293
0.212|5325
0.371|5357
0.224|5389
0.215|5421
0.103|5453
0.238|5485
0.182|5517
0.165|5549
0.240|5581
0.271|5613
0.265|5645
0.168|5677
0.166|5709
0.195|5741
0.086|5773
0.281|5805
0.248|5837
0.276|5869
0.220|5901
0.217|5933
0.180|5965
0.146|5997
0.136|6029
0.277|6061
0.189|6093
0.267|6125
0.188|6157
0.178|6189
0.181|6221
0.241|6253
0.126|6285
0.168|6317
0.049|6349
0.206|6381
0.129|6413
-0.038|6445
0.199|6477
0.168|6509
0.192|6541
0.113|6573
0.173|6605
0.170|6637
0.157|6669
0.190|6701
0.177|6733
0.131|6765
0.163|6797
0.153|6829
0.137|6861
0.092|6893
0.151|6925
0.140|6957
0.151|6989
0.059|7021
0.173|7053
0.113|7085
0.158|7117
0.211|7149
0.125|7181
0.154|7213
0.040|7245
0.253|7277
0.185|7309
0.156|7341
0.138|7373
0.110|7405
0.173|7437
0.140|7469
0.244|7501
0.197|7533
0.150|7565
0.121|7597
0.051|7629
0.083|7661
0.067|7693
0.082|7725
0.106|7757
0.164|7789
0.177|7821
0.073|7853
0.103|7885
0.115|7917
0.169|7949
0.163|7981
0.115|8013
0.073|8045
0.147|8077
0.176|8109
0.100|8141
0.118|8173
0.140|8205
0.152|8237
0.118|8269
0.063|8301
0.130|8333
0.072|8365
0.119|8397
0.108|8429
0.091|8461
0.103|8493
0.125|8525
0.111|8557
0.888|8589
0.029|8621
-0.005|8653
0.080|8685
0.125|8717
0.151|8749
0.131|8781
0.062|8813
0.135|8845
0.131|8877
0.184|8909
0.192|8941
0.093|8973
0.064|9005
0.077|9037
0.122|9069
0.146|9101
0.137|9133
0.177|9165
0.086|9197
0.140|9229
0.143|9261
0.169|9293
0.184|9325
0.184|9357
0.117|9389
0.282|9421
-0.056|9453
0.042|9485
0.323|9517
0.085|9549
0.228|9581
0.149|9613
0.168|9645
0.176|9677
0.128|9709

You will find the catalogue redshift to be 1.31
